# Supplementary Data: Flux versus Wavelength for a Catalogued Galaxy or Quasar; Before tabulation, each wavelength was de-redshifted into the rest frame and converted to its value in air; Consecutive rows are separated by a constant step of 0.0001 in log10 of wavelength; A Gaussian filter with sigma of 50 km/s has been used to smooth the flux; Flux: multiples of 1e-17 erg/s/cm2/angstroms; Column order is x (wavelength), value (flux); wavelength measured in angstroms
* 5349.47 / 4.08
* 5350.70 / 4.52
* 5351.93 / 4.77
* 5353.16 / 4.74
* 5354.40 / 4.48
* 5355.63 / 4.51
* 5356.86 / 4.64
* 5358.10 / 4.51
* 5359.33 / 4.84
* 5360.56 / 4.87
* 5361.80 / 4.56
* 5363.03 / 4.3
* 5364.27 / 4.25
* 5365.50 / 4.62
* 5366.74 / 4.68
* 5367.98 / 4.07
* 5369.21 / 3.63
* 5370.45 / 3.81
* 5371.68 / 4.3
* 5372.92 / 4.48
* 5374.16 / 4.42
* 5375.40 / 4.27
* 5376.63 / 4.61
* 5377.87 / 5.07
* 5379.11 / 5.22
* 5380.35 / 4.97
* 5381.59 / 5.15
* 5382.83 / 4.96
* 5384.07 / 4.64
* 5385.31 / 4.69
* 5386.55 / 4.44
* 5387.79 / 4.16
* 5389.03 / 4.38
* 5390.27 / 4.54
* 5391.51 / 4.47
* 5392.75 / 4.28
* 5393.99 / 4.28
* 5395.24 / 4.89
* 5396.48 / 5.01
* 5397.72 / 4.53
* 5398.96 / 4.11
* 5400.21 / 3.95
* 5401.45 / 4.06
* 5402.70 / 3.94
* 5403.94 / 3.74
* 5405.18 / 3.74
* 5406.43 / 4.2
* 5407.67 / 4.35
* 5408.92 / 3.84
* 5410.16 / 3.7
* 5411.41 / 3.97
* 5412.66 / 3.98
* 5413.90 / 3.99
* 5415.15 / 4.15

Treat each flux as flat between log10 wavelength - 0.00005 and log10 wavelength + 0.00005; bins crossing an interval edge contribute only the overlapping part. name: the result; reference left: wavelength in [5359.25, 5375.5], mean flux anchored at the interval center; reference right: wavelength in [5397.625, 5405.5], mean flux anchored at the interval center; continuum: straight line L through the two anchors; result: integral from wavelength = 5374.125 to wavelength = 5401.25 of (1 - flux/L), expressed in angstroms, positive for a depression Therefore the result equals -3.0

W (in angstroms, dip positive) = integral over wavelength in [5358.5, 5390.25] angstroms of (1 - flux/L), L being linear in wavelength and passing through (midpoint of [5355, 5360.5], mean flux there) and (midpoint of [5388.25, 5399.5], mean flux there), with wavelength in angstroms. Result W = 0.3 angstroms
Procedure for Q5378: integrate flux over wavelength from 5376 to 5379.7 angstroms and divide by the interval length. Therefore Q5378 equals 4.97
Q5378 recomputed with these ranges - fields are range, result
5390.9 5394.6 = 4.35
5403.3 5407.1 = 3.91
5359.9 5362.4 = 4.72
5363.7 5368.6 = 4.41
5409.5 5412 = 3.84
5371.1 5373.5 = 4.38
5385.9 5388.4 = 4.31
